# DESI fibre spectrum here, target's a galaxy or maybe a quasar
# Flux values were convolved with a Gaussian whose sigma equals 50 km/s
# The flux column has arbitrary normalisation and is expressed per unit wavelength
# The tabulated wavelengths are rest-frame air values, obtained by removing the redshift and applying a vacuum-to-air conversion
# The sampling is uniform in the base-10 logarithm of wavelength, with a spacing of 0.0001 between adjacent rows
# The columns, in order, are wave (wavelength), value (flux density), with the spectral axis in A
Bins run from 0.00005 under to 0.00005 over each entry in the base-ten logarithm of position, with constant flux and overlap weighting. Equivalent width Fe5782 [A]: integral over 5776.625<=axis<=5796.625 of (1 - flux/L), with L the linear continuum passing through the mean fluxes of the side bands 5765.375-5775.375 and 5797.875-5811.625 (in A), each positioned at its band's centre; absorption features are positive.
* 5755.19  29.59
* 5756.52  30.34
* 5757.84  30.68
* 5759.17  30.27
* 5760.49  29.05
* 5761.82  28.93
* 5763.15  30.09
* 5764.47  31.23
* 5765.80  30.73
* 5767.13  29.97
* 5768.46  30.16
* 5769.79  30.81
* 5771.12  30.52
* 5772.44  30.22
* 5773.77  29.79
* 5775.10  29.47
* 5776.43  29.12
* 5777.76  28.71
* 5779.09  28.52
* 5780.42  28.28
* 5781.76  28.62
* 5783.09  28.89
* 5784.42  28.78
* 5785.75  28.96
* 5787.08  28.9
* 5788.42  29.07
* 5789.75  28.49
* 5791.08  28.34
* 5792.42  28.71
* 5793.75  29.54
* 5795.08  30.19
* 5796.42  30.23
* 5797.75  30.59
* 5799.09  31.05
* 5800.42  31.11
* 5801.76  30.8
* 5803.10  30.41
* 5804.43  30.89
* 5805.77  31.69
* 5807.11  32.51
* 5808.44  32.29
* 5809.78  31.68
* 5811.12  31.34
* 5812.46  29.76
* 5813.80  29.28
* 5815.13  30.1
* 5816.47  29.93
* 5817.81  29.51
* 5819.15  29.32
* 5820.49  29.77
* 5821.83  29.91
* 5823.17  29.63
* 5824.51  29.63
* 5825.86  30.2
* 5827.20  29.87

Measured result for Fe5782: 1.2 A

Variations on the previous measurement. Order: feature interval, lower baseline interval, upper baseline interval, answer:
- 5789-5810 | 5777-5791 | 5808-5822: -0.7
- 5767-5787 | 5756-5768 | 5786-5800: 0.3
